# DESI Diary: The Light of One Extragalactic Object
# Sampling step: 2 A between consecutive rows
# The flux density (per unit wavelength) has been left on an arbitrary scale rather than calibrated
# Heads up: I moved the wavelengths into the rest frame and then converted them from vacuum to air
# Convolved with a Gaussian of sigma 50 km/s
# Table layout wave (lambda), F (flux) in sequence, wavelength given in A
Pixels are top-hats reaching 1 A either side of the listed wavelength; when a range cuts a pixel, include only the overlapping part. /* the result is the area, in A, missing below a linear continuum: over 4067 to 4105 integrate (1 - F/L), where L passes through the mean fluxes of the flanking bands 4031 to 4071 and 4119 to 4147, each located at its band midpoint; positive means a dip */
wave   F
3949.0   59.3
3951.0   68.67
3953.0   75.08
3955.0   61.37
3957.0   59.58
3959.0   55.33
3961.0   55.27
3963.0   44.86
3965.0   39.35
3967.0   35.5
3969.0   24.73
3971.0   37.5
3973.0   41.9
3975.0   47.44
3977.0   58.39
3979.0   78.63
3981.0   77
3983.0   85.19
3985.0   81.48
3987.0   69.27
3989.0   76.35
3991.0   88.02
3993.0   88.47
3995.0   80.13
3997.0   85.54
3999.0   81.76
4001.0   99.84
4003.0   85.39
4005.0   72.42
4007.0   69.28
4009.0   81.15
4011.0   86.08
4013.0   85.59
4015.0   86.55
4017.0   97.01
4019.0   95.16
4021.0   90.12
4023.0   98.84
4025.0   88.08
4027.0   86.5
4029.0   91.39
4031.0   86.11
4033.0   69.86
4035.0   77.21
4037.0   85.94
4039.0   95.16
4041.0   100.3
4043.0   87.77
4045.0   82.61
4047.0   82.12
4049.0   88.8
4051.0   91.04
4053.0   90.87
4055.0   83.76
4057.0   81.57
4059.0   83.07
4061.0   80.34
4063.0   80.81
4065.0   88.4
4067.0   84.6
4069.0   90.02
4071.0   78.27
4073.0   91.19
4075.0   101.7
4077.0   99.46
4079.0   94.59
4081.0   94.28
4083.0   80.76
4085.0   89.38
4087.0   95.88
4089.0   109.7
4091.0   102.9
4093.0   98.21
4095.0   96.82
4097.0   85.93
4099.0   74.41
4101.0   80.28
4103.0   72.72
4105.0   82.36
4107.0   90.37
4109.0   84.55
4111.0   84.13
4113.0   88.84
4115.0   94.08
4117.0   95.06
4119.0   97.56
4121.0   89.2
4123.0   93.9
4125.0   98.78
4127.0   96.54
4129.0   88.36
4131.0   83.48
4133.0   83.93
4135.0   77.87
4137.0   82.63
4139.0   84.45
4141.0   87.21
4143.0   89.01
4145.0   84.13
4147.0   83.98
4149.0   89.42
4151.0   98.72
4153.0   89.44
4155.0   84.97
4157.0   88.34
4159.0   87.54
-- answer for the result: -1.8 A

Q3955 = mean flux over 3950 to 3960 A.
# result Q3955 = 64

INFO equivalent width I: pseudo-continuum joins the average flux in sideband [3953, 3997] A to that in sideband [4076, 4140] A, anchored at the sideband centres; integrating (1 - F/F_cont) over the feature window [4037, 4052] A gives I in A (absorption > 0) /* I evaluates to -2.5 A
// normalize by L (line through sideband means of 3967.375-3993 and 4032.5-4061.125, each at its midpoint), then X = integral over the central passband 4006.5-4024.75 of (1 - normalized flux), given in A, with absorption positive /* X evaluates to -3.0 A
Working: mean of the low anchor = 64.1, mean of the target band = 88.3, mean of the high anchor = 85.8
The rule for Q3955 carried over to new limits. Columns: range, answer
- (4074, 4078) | 101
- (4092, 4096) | 97.5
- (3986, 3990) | 72.8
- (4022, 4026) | 93.5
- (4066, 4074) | 86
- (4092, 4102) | 87.1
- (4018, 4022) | 92.6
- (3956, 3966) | 50.9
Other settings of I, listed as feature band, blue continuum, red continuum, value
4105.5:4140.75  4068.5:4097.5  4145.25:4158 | 0.8 A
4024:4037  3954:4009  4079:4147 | -1.5 A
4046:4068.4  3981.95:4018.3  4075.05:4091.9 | 1.7 A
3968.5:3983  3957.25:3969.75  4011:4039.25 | -0.5 A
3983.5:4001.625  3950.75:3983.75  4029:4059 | -4.9 A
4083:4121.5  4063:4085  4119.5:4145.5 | -0.4 A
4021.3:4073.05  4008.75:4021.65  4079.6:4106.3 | 1.8 A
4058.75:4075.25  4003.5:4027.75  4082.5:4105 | 0.5 A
